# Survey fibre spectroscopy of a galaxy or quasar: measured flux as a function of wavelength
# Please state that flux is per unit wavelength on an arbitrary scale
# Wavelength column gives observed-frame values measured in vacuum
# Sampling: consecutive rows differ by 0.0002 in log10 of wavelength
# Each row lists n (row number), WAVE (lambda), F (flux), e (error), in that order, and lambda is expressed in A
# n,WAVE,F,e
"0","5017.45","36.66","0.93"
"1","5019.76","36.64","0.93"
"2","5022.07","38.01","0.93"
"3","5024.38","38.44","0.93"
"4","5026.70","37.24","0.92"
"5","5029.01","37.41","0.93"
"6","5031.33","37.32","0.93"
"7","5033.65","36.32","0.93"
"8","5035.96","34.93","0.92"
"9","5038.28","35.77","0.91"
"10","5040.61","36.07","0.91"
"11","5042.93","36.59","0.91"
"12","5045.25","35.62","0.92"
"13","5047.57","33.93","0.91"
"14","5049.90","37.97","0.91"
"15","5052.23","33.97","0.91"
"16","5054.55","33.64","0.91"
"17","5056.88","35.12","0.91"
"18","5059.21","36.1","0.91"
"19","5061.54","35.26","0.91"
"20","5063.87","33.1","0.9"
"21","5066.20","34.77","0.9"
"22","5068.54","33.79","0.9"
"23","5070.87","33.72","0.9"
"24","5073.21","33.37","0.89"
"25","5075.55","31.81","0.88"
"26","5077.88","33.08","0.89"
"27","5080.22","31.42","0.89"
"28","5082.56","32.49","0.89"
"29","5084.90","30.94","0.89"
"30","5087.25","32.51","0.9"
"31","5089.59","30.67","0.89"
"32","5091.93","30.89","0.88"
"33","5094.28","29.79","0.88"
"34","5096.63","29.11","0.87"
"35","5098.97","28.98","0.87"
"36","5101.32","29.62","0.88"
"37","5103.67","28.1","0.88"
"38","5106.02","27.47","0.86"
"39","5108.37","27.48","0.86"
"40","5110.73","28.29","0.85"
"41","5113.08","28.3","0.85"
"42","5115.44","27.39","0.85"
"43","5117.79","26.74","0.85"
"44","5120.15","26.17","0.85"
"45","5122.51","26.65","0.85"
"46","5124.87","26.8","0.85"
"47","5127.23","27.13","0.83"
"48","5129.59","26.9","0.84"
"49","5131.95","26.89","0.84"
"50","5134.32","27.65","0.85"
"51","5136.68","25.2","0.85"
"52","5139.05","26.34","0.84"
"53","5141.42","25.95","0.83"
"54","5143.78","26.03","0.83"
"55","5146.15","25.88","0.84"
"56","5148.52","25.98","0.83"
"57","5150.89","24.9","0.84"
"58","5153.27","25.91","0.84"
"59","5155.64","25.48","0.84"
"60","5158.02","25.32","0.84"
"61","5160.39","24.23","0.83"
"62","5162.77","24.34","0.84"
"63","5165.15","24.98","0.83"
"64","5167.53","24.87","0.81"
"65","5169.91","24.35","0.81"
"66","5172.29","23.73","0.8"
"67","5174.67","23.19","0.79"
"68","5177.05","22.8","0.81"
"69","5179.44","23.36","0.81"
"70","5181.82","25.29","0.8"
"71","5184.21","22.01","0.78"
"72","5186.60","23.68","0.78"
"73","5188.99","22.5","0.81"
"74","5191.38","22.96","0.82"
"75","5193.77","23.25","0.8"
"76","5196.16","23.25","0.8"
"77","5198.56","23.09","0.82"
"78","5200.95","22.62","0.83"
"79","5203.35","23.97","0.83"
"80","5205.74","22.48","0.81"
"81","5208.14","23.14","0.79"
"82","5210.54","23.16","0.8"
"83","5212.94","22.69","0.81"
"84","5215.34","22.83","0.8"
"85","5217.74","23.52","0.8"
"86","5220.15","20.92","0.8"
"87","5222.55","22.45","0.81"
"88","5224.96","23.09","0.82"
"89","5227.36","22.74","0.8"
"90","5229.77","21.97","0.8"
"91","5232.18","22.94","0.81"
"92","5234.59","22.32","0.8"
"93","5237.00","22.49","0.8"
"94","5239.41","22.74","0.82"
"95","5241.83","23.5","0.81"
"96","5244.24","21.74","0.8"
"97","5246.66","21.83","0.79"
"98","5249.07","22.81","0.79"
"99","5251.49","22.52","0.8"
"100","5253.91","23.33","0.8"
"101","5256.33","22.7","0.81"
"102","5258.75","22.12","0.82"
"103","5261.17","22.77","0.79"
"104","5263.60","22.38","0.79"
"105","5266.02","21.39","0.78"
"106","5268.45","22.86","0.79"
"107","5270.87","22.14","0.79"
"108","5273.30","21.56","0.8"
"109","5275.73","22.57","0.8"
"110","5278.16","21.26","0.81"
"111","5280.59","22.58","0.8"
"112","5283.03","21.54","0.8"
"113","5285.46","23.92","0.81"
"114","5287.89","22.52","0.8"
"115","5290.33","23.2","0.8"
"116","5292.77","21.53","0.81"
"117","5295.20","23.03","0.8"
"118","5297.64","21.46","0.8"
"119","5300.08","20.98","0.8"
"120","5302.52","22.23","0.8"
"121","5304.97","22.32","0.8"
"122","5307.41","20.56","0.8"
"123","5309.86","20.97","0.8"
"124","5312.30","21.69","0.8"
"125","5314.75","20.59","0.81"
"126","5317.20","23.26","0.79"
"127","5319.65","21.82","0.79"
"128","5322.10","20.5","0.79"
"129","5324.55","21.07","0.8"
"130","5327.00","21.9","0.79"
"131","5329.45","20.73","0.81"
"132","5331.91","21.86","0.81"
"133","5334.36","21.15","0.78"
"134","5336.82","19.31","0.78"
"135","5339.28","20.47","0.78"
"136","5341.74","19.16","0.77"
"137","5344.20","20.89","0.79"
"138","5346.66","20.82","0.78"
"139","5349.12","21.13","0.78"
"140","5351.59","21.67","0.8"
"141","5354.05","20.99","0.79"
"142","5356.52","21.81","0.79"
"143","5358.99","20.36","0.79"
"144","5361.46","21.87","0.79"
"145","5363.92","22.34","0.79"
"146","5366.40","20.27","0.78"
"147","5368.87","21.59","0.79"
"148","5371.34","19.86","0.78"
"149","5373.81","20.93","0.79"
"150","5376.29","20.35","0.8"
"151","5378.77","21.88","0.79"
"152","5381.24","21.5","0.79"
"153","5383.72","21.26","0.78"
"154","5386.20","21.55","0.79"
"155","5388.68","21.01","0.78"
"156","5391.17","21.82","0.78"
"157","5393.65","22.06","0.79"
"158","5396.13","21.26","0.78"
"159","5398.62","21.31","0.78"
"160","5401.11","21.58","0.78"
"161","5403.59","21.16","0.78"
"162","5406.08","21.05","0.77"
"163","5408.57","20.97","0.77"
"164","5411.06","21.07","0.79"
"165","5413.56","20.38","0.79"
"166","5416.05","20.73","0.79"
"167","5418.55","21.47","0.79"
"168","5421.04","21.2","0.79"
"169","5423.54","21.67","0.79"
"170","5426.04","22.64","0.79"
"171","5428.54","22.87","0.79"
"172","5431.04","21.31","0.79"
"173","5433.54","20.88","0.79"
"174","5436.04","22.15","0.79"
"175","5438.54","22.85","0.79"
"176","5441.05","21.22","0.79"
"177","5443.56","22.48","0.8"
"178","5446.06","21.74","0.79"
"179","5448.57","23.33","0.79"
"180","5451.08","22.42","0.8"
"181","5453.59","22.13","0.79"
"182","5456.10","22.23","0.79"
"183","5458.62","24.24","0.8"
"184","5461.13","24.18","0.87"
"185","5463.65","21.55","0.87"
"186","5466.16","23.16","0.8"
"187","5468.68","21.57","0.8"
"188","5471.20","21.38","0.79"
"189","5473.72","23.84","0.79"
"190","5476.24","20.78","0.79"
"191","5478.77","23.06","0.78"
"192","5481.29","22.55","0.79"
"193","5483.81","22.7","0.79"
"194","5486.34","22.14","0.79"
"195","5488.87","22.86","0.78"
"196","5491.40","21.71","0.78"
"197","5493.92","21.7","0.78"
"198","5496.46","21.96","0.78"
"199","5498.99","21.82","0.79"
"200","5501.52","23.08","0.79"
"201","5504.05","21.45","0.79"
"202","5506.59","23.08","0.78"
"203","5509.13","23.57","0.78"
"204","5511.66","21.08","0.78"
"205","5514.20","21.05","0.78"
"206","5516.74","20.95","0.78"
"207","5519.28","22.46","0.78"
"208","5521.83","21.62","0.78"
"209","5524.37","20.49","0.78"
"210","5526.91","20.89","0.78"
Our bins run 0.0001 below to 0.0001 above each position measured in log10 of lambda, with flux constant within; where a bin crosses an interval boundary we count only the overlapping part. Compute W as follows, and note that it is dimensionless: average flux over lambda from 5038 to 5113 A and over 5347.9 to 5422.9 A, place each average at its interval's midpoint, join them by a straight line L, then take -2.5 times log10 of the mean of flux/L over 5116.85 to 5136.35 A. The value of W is 0.143 mag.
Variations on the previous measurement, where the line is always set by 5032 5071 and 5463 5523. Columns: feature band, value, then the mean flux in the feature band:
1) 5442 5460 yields 0.03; 22.6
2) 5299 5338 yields 0.27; 21.3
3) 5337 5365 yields 0.25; 21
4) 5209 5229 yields 0.31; 22.7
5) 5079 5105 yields 0.12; 30.4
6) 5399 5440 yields 0.13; 21.5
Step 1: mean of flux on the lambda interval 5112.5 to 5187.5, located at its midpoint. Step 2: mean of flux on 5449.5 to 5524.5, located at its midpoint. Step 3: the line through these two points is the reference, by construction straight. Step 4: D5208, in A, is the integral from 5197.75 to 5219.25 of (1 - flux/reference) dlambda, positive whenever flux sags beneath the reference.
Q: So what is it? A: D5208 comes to 1.6 A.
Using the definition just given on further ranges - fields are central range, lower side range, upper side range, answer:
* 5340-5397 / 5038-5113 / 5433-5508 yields 8.7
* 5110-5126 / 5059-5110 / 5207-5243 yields 1.2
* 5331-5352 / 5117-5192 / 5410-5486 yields 2.3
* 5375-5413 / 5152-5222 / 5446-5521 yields 2.3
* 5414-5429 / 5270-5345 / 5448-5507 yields 0.4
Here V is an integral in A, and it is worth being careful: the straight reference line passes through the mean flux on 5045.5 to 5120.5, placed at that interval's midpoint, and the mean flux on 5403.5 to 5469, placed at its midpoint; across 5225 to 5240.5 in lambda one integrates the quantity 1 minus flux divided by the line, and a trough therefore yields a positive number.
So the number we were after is 2.77 A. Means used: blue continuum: 31.5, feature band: 22.6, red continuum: 22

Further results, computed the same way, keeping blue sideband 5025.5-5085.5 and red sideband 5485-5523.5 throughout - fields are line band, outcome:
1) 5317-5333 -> 3.31 A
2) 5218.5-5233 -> 3.65 A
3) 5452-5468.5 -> 0.31 A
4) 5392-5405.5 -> 1.91 A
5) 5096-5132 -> 5.92 A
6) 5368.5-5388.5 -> 3.51 A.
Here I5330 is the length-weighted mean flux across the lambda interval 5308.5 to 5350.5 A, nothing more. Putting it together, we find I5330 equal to 21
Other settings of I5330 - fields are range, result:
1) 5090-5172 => 26.8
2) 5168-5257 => 22.9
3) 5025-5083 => 34.9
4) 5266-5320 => 22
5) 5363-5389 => 21.1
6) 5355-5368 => 21.3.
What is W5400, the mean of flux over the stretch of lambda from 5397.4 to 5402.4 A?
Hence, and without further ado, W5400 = 21.5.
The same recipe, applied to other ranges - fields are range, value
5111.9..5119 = 27.5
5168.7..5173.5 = 24.1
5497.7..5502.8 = 22.5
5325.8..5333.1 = 21.5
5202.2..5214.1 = 23.1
